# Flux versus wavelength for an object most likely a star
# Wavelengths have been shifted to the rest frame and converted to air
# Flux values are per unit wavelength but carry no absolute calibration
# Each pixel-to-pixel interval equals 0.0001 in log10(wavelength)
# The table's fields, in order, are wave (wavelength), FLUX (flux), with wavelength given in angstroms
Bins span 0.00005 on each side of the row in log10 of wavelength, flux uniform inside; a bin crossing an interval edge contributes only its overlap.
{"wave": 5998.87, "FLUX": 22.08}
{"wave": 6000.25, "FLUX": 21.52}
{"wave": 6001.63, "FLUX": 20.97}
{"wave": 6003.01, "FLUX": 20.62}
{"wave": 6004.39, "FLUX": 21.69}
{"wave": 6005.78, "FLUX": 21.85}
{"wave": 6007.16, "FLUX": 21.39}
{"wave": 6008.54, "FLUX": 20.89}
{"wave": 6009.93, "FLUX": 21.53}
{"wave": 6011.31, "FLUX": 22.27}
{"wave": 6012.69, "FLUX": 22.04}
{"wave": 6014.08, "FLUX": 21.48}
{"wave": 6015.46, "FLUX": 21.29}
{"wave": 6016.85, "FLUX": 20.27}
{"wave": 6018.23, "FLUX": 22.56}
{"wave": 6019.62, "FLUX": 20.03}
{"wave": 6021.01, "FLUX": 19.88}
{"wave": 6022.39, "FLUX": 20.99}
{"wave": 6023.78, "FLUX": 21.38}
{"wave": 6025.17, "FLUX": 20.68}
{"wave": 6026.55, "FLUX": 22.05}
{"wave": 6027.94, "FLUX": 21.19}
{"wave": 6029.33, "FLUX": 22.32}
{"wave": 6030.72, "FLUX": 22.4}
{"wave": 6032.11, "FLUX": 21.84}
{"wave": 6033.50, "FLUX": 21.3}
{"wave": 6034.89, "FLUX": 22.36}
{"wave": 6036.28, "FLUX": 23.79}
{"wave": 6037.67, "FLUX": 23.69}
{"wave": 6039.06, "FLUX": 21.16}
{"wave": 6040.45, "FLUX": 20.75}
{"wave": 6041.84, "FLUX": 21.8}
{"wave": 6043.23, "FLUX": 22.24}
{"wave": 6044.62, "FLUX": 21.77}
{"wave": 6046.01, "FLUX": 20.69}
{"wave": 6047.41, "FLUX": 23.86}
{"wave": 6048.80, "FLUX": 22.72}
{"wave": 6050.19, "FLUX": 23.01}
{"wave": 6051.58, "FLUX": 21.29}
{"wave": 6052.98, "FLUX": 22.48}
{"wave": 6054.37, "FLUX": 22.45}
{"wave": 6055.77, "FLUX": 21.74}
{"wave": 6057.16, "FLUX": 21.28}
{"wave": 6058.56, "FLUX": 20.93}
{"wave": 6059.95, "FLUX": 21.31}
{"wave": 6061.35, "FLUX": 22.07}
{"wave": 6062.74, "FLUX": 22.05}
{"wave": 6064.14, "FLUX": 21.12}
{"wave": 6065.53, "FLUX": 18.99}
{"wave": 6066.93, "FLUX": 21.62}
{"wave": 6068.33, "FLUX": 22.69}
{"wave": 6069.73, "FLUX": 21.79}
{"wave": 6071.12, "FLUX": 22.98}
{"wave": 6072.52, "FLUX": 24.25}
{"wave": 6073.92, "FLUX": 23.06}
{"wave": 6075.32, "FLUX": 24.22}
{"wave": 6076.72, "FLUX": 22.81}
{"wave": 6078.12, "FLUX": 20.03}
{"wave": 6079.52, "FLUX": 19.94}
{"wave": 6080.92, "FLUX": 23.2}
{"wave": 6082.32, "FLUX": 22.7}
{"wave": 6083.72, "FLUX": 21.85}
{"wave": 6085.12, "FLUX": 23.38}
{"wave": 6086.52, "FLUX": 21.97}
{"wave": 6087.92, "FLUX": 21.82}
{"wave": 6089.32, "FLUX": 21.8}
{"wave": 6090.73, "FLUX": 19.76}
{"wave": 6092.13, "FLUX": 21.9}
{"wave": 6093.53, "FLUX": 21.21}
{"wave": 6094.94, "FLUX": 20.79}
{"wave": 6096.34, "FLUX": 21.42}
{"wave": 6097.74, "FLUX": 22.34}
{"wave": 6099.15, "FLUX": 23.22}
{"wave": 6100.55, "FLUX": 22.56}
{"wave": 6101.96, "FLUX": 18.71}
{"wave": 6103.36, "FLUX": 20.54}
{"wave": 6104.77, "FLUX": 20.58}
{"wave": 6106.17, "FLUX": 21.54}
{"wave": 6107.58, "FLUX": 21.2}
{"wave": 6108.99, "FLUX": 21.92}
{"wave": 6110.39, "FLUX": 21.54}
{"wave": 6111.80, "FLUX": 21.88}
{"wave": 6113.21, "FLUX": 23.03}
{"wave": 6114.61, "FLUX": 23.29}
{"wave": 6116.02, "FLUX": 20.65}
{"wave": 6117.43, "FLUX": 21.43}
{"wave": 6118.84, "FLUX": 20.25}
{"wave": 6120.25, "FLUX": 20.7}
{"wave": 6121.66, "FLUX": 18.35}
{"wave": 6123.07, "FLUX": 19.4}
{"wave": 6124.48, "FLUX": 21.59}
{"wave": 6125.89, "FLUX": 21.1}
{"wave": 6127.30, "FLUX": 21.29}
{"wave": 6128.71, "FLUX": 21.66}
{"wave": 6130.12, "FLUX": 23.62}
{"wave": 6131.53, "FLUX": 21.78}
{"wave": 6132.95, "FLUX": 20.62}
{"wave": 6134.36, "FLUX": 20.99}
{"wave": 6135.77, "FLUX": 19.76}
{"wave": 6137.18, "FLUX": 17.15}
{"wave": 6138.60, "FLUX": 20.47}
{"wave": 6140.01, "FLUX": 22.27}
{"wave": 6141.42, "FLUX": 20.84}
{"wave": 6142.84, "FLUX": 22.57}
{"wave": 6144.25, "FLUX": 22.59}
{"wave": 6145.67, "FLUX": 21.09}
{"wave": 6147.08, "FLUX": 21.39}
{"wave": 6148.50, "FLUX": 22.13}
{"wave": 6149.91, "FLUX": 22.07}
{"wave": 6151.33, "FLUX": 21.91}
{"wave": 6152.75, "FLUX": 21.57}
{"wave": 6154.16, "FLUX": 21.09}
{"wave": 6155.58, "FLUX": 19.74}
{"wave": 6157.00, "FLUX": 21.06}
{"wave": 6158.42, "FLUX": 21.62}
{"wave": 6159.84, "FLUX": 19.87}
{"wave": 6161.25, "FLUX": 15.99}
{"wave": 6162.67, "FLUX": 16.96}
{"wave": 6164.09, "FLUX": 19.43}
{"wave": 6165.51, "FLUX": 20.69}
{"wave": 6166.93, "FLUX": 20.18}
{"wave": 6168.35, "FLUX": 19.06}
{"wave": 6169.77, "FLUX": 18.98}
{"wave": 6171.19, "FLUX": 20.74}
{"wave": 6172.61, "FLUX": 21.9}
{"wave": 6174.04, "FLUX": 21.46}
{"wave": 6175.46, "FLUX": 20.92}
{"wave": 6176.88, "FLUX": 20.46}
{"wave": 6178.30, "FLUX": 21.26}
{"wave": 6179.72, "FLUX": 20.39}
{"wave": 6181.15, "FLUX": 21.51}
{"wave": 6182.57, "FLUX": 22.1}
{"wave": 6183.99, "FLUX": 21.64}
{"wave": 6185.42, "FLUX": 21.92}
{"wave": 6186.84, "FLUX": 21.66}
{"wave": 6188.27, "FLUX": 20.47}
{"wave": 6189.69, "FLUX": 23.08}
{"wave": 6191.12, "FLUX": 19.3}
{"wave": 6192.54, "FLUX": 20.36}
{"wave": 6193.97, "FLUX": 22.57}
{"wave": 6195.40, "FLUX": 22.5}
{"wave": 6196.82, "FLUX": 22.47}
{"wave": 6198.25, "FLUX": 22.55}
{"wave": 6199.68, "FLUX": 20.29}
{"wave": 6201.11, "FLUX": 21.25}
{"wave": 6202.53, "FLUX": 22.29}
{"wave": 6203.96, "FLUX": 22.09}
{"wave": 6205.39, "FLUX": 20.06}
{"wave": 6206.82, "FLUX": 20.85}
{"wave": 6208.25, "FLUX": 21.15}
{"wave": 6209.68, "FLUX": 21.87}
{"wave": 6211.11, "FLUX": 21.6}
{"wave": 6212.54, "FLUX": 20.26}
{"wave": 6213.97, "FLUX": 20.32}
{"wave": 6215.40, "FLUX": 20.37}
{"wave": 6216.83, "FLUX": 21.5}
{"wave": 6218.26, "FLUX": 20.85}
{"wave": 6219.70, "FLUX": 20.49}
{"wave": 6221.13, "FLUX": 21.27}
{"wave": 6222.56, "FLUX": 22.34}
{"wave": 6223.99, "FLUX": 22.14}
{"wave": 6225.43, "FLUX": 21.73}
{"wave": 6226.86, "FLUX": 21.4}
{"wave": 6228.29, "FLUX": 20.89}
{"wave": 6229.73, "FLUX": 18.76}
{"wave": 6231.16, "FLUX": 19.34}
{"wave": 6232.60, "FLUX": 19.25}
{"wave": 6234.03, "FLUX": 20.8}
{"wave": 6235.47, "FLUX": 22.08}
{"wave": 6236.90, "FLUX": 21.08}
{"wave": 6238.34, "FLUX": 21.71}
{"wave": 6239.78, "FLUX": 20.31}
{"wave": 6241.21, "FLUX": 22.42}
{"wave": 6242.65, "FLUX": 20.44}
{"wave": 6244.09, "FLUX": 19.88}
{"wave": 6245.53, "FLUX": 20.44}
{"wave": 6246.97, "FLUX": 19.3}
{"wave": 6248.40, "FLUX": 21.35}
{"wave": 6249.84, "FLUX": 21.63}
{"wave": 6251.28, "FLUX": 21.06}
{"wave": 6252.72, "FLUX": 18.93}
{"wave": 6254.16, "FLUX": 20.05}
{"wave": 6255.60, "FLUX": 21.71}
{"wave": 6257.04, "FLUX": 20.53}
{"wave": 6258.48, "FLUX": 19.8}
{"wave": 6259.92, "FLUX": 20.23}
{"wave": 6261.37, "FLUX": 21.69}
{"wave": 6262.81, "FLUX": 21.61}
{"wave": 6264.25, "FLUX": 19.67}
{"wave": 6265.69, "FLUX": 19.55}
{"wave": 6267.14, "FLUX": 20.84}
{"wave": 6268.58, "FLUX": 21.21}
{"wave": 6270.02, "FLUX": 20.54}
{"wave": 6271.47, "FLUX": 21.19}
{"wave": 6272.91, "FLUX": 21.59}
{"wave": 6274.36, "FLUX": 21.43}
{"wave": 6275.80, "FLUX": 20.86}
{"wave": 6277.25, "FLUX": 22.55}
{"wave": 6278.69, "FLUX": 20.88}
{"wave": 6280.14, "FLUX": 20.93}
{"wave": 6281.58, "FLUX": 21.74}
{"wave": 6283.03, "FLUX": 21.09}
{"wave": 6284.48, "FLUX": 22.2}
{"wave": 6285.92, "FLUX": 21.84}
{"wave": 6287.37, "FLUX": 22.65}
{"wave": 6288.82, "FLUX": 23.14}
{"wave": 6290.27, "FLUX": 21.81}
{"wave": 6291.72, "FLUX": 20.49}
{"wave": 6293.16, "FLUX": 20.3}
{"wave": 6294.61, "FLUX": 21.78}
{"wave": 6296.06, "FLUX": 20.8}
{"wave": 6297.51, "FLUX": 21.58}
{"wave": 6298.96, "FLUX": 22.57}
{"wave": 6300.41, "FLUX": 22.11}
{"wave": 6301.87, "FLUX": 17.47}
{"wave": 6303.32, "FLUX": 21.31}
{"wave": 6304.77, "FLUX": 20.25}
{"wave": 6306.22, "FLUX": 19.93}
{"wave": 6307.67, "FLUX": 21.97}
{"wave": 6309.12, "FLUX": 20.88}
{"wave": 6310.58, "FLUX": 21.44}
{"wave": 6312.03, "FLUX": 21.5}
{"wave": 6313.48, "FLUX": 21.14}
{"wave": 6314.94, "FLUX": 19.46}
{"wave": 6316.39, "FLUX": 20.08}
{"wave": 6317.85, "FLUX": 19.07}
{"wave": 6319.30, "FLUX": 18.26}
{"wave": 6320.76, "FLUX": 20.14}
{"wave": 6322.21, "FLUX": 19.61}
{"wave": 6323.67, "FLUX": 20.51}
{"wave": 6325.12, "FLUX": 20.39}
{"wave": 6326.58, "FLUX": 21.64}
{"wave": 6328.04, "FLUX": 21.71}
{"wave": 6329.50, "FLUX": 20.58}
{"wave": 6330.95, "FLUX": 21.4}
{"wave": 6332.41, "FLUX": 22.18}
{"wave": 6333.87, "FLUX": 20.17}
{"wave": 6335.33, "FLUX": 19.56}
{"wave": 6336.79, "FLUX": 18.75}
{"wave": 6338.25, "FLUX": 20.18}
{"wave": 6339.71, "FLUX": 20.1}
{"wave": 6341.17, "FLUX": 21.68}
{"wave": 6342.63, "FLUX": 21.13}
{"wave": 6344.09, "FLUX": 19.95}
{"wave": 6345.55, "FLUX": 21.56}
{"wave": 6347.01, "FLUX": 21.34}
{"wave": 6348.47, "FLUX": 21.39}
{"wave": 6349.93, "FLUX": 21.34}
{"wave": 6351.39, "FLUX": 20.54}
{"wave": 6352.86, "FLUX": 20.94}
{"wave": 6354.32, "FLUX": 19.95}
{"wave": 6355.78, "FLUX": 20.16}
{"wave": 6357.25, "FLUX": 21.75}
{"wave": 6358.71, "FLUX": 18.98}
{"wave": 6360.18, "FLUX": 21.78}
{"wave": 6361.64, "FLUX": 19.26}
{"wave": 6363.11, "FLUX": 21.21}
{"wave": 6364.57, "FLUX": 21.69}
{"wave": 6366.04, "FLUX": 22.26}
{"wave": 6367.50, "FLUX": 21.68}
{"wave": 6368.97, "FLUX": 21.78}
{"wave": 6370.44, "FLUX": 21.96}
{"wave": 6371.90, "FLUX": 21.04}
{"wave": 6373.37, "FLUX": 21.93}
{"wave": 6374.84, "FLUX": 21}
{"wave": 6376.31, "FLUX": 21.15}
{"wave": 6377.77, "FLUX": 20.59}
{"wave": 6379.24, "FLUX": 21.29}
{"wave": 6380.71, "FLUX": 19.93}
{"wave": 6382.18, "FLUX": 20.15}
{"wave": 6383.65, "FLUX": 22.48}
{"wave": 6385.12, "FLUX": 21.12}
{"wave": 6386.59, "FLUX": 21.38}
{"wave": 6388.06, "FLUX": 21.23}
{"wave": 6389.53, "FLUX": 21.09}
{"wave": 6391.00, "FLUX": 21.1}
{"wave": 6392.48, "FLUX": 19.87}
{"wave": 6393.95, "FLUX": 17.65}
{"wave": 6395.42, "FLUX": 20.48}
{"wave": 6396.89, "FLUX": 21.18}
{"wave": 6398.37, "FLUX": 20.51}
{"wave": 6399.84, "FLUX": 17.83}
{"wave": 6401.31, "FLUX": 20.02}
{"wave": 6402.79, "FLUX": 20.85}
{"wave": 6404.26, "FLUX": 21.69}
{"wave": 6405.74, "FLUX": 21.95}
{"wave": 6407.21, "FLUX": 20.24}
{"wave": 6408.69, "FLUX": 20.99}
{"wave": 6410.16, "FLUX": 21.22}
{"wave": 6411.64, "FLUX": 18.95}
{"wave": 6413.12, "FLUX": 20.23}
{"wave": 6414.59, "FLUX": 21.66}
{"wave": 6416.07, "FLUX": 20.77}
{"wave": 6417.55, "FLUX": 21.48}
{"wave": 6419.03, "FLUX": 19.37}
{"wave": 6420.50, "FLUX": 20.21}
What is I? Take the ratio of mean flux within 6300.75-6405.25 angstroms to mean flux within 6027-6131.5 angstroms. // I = 0.95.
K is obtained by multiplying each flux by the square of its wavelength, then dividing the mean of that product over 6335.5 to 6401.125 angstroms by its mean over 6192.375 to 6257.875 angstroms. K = 1.03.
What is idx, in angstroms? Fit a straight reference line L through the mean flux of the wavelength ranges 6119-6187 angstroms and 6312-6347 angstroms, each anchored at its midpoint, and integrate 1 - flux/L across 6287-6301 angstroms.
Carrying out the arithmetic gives -0.8 angstroms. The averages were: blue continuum 20.8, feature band 21.7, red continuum 20.4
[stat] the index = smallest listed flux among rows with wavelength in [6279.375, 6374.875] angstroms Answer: 17.47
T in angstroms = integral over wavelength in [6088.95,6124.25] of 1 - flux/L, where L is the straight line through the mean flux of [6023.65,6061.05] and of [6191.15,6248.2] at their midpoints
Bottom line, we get 0.7 angstroms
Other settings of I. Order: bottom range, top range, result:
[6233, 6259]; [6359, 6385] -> 1.02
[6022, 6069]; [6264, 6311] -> 0.97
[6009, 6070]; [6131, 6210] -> 0.96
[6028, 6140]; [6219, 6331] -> 0.96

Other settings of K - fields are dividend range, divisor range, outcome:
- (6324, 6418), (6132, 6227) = 1.05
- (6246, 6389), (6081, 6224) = 1.04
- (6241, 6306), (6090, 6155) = 1.04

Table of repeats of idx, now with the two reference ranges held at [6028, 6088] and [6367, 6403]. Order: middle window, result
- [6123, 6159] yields 0.8 angstroms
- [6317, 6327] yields 0.5 angstroms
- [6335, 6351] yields 0.2 angstroms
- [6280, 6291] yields -0.4 angstroms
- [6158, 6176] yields 1.5 angstroms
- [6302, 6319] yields 0.5 angstroms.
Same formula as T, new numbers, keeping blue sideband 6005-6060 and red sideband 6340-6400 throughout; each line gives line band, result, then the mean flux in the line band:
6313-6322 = 0.6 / 19.6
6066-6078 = -0.6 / 22.7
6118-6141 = 0.8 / 20.7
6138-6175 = 1.3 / 20.7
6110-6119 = -0.1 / 21.8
